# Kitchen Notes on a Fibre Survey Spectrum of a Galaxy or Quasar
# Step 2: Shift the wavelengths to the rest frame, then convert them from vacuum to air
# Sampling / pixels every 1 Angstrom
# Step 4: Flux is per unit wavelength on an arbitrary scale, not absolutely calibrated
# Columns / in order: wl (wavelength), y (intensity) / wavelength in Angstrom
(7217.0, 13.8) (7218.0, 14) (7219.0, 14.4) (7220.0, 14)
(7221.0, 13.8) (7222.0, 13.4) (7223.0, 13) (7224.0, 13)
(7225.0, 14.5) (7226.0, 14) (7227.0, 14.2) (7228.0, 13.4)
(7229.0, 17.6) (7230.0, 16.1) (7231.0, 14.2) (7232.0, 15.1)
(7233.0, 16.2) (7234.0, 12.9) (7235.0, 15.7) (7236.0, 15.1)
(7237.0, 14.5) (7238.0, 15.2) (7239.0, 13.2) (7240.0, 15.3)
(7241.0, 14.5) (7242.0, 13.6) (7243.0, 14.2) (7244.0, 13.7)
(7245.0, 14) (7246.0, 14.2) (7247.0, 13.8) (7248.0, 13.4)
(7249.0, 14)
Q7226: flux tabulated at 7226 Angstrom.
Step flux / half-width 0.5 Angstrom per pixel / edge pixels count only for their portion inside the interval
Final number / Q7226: 14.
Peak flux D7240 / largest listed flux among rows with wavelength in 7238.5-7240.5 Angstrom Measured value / 15.3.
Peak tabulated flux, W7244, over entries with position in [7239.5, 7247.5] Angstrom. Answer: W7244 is 15.3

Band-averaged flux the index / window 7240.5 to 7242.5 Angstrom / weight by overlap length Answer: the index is 14.1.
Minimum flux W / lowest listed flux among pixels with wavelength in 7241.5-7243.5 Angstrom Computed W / 13.6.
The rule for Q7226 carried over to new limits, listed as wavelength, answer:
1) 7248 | 13.4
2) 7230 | 16.1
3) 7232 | 15.1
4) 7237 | 14.5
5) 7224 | 13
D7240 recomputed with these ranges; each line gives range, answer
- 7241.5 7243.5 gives 14.2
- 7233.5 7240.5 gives 15.7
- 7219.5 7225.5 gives 14.5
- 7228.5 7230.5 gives 17.6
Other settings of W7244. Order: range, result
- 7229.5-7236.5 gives 16.2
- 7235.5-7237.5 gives 15.1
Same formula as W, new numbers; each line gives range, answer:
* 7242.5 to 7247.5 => 13.7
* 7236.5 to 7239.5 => 13.2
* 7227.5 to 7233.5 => 13.4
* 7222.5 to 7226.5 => 13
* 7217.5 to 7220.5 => 14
